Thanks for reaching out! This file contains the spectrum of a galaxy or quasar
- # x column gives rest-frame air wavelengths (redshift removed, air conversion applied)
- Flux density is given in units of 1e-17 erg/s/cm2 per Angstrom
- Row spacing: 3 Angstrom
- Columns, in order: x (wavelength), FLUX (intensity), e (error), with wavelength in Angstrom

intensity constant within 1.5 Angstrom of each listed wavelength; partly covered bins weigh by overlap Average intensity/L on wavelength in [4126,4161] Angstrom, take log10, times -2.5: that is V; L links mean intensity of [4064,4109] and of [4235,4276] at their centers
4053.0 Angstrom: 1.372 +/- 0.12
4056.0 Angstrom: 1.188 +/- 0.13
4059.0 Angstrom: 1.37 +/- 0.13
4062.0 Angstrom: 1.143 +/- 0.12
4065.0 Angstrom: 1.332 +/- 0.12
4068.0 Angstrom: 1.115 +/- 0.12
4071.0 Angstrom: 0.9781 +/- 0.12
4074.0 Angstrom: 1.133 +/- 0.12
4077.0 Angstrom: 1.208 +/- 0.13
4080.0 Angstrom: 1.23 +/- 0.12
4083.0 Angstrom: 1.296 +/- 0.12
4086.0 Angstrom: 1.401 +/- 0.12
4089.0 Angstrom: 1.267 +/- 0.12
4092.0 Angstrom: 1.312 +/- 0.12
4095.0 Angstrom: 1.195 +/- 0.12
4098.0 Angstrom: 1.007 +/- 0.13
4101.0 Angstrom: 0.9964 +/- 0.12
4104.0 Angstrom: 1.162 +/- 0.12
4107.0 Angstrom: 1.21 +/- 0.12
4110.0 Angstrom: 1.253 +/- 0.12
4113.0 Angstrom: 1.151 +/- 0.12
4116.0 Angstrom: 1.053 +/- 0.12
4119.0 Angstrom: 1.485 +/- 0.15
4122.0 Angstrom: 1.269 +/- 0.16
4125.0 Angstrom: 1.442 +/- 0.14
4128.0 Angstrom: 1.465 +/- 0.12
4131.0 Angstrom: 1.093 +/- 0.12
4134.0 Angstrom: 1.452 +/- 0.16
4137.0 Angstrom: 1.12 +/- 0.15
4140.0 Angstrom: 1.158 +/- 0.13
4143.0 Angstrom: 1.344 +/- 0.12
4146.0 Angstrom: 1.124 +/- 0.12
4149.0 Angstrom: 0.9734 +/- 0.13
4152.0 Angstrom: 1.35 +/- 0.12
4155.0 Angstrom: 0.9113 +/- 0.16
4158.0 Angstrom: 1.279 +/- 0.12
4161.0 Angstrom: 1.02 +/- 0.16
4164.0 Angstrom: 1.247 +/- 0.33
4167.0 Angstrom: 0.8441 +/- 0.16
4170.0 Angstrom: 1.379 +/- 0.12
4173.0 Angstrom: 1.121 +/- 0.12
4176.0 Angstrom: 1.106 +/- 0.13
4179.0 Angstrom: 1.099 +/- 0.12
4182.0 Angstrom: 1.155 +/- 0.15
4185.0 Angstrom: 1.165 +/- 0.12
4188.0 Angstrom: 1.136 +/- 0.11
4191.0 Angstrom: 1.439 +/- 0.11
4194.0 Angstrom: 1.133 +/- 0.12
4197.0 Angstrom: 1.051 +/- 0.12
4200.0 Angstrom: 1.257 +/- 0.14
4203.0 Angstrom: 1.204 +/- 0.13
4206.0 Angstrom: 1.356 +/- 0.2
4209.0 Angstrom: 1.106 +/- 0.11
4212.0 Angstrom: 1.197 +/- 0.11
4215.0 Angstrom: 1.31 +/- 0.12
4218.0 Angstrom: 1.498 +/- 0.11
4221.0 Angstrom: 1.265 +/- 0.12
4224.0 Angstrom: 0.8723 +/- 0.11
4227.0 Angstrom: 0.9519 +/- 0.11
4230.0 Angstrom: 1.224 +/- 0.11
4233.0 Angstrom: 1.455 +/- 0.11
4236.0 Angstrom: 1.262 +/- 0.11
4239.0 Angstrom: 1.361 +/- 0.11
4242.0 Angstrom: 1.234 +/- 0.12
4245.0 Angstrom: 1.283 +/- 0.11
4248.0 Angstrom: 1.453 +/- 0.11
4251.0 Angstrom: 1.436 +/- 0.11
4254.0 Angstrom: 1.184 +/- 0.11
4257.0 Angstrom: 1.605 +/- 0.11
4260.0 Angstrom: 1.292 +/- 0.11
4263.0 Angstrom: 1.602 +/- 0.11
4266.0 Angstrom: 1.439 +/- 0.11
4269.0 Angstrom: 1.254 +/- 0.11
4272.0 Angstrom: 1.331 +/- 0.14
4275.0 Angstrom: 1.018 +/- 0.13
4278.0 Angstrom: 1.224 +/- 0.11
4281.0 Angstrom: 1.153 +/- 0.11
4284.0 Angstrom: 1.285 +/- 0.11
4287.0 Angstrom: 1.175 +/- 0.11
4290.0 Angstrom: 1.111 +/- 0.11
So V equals 0.03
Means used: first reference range 1.19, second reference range 1.34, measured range 1.2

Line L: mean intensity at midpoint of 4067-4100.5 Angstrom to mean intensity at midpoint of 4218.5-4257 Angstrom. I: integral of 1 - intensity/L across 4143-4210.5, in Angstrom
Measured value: 4.2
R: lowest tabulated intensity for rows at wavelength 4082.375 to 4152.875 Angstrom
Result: 0.9734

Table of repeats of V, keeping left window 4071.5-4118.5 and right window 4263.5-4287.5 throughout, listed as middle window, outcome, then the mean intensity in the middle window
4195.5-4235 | 0.02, 1.21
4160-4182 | 0.09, 1.12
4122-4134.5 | -0.12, 1.34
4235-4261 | -0.09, 1.35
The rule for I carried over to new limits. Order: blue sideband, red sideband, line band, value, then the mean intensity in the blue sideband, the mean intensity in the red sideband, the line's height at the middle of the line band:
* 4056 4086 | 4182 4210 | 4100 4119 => 0.6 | 1.21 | 1.2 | 1.21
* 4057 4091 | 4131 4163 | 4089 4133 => -1.0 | 1.23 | 1.17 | 1.2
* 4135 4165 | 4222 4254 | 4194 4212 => 0.3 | 1.16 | 1.25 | 1.21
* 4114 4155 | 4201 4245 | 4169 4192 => 0.9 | 1.24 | 1.24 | 1.24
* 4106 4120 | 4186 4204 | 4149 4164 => 1.0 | 1.22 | 1.2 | 1.21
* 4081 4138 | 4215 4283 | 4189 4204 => 0.7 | 1.24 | 1.29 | 1.27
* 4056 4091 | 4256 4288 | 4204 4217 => 0.3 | 1.22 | 1.3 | 1.28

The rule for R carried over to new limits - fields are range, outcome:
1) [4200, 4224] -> 0.8723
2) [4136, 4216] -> 0.8441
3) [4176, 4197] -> 1.051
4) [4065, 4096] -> 0.9781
